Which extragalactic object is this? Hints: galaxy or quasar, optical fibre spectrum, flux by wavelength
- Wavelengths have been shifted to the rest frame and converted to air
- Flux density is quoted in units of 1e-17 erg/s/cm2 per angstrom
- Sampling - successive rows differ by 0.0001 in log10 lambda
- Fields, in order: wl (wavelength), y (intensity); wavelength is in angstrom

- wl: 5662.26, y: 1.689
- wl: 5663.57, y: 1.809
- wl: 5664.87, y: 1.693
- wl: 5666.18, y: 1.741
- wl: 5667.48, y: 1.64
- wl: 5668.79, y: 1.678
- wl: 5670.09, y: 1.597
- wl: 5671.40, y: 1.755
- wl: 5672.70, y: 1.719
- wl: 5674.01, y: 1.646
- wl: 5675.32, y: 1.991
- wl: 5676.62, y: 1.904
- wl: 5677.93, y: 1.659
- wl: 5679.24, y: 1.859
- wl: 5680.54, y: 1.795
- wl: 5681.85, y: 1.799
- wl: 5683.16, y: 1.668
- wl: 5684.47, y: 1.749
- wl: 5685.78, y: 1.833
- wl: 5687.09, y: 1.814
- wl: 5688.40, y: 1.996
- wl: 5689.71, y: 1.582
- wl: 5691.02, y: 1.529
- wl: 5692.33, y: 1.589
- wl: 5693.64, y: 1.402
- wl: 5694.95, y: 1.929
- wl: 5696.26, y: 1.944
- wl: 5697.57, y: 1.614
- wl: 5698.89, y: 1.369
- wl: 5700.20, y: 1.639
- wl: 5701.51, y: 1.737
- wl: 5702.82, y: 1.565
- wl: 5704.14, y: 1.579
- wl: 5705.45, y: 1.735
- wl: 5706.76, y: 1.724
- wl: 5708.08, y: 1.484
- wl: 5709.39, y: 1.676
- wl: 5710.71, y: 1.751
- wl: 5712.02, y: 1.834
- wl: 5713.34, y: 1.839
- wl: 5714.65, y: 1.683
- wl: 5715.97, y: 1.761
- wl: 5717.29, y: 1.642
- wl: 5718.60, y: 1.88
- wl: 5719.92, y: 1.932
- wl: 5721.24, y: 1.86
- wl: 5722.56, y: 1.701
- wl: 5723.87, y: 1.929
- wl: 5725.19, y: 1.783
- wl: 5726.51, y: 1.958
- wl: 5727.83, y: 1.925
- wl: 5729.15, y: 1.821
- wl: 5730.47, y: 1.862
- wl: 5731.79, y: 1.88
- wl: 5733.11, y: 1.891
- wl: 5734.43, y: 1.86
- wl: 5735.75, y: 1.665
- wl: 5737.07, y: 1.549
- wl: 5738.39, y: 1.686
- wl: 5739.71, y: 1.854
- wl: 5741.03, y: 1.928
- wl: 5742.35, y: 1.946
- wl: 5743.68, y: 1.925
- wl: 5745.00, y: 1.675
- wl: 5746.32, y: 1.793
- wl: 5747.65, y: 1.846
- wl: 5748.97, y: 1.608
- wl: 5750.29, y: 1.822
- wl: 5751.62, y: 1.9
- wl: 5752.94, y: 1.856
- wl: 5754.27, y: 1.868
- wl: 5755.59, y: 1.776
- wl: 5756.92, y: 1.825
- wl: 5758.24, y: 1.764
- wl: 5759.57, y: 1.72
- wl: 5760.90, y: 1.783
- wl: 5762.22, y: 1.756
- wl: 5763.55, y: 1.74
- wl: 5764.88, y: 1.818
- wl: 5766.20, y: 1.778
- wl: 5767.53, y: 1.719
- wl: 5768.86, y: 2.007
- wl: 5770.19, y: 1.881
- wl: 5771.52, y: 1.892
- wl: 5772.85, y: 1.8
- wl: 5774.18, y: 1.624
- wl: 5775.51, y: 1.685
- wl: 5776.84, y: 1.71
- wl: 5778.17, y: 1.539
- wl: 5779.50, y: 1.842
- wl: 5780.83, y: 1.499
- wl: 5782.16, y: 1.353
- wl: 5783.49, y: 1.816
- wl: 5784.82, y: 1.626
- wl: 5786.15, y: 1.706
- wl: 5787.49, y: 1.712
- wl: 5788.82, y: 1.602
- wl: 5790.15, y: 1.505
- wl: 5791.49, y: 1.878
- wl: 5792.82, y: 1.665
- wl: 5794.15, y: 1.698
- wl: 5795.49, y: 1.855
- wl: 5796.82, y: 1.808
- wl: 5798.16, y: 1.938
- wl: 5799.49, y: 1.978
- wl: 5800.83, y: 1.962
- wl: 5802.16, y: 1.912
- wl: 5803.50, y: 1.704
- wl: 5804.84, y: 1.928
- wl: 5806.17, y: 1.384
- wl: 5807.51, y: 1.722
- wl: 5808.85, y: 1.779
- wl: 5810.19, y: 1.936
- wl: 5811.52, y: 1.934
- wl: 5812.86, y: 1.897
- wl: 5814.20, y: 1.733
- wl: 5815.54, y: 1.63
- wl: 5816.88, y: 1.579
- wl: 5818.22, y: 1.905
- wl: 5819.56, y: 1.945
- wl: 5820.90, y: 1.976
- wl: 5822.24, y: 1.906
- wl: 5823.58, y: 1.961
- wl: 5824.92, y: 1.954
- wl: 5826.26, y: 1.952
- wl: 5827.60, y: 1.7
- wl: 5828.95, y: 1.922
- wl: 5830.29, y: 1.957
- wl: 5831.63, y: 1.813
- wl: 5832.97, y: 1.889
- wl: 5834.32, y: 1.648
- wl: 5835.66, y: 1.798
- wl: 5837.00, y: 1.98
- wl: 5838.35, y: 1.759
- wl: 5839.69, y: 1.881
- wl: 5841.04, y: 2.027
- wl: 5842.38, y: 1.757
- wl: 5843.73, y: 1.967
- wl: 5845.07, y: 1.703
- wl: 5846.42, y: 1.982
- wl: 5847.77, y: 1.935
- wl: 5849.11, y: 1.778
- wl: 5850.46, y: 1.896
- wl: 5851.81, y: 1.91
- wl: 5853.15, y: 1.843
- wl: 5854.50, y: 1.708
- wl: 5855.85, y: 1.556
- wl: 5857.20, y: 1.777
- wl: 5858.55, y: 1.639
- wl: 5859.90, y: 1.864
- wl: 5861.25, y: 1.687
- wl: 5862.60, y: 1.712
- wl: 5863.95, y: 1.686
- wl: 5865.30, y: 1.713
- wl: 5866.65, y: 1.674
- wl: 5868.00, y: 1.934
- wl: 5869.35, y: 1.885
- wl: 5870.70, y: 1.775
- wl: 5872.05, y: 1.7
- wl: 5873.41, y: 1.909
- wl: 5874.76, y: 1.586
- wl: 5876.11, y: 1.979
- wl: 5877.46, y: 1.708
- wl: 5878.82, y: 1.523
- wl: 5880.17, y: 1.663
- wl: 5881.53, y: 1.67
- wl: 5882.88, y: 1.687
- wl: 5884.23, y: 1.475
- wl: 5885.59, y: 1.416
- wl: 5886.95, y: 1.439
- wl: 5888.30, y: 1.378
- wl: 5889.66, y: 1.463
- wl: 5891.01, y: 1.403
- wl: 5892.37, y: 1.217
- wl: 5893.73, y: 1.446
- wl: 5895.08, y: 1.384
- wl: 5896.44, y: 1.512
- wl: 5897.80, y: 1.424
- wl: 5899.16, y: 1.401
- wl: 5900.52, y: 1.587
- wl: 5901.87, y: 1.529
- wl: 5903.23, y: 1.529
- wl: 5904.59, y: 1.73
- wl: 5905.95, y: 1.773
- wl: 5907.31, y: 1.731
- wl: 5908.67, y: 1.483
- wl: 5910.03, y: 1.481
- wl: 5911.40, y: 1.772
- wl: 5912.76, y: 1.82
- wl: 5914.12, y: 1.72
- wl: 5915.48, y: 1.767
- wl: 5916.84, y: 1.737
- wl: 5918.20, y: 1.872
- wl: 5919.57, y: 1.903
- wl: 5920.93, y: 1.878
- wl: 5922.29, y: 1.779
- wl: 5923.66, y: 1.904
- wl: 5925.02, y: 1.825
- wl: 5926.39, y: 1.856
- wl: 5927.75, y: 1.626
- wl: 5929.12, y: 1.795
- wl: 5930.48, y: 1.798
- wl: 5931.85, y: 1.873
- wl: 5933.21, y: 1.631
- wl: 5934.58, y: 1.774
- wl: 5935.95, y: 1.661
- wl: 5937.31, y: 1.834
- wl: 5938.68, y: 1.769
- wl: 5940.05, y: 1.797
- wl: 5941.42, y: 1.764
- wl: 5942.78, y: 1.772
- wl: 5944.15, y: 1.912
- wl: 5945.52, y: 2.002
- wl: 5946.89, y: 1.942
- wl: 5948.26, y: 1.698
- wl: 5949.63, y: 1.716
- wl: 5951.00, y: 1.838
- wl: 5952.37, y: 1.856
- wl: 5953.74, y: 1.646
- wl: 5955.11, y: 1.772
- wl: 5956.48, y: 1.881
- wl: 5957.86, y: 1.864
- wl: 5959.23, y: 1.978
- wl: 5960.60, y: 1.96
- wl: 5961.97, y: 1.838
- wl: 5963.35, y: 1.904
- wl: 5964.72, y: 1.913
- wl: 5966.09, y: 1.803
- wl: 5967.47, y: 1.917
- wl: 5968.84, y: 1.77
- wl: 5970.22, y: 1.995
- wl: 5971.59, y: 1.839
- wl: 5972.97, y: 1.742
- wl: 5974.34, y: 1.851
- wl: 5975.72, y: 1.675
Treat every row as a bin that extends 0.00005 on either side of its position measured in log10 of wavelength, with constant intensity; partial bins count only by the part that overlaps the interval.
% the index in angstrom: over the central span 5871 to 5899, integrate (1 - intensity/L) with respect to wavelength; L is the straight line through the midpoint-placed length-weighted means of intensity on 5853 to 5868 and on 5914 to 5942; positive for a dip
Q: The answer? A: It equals 3.1 angstrom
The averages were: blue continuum 1.72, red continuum 1.79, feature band 1.55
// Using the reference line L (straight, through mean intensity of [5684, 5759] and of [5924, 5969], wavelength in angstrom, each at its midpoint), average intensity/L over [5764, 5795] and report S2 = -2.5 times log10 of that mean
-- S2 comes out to 0.04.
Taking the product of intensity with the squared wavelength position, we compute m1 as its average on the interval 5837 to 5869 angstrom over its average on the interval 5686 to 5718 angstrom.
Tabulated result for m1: 1.1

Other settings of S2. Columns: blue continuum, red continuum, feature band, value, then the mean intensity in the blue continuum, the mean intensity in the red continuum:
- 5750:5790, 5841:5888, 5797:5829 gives -0.060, 1.74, 1.74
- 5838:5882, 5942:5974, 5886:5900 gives 0.269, 1.78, 1.85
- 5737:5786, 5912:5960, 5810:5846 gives -0.045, 1.76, 1.81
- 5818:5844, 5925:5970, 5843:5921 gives 0.110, 1.88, 1.82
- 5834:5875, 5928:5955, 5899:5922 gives 0.060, 1.8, 1.79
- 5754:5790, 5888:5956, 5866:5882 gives -0.027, 1.73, 1.7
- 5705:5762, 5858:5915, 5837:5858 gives -0.105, 1.8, 1.62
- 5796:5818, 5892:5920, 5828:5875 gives -0.056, 1.8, 1.61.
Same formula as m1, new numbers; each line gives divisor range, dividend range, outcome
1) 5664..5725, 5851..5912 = 1.01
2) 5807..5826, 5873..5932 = 0.91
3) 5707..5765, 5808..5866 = 1.05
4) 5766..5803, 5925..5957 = 1.08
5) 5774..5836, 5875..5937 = 0.96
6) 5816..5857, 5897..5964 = 0.98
